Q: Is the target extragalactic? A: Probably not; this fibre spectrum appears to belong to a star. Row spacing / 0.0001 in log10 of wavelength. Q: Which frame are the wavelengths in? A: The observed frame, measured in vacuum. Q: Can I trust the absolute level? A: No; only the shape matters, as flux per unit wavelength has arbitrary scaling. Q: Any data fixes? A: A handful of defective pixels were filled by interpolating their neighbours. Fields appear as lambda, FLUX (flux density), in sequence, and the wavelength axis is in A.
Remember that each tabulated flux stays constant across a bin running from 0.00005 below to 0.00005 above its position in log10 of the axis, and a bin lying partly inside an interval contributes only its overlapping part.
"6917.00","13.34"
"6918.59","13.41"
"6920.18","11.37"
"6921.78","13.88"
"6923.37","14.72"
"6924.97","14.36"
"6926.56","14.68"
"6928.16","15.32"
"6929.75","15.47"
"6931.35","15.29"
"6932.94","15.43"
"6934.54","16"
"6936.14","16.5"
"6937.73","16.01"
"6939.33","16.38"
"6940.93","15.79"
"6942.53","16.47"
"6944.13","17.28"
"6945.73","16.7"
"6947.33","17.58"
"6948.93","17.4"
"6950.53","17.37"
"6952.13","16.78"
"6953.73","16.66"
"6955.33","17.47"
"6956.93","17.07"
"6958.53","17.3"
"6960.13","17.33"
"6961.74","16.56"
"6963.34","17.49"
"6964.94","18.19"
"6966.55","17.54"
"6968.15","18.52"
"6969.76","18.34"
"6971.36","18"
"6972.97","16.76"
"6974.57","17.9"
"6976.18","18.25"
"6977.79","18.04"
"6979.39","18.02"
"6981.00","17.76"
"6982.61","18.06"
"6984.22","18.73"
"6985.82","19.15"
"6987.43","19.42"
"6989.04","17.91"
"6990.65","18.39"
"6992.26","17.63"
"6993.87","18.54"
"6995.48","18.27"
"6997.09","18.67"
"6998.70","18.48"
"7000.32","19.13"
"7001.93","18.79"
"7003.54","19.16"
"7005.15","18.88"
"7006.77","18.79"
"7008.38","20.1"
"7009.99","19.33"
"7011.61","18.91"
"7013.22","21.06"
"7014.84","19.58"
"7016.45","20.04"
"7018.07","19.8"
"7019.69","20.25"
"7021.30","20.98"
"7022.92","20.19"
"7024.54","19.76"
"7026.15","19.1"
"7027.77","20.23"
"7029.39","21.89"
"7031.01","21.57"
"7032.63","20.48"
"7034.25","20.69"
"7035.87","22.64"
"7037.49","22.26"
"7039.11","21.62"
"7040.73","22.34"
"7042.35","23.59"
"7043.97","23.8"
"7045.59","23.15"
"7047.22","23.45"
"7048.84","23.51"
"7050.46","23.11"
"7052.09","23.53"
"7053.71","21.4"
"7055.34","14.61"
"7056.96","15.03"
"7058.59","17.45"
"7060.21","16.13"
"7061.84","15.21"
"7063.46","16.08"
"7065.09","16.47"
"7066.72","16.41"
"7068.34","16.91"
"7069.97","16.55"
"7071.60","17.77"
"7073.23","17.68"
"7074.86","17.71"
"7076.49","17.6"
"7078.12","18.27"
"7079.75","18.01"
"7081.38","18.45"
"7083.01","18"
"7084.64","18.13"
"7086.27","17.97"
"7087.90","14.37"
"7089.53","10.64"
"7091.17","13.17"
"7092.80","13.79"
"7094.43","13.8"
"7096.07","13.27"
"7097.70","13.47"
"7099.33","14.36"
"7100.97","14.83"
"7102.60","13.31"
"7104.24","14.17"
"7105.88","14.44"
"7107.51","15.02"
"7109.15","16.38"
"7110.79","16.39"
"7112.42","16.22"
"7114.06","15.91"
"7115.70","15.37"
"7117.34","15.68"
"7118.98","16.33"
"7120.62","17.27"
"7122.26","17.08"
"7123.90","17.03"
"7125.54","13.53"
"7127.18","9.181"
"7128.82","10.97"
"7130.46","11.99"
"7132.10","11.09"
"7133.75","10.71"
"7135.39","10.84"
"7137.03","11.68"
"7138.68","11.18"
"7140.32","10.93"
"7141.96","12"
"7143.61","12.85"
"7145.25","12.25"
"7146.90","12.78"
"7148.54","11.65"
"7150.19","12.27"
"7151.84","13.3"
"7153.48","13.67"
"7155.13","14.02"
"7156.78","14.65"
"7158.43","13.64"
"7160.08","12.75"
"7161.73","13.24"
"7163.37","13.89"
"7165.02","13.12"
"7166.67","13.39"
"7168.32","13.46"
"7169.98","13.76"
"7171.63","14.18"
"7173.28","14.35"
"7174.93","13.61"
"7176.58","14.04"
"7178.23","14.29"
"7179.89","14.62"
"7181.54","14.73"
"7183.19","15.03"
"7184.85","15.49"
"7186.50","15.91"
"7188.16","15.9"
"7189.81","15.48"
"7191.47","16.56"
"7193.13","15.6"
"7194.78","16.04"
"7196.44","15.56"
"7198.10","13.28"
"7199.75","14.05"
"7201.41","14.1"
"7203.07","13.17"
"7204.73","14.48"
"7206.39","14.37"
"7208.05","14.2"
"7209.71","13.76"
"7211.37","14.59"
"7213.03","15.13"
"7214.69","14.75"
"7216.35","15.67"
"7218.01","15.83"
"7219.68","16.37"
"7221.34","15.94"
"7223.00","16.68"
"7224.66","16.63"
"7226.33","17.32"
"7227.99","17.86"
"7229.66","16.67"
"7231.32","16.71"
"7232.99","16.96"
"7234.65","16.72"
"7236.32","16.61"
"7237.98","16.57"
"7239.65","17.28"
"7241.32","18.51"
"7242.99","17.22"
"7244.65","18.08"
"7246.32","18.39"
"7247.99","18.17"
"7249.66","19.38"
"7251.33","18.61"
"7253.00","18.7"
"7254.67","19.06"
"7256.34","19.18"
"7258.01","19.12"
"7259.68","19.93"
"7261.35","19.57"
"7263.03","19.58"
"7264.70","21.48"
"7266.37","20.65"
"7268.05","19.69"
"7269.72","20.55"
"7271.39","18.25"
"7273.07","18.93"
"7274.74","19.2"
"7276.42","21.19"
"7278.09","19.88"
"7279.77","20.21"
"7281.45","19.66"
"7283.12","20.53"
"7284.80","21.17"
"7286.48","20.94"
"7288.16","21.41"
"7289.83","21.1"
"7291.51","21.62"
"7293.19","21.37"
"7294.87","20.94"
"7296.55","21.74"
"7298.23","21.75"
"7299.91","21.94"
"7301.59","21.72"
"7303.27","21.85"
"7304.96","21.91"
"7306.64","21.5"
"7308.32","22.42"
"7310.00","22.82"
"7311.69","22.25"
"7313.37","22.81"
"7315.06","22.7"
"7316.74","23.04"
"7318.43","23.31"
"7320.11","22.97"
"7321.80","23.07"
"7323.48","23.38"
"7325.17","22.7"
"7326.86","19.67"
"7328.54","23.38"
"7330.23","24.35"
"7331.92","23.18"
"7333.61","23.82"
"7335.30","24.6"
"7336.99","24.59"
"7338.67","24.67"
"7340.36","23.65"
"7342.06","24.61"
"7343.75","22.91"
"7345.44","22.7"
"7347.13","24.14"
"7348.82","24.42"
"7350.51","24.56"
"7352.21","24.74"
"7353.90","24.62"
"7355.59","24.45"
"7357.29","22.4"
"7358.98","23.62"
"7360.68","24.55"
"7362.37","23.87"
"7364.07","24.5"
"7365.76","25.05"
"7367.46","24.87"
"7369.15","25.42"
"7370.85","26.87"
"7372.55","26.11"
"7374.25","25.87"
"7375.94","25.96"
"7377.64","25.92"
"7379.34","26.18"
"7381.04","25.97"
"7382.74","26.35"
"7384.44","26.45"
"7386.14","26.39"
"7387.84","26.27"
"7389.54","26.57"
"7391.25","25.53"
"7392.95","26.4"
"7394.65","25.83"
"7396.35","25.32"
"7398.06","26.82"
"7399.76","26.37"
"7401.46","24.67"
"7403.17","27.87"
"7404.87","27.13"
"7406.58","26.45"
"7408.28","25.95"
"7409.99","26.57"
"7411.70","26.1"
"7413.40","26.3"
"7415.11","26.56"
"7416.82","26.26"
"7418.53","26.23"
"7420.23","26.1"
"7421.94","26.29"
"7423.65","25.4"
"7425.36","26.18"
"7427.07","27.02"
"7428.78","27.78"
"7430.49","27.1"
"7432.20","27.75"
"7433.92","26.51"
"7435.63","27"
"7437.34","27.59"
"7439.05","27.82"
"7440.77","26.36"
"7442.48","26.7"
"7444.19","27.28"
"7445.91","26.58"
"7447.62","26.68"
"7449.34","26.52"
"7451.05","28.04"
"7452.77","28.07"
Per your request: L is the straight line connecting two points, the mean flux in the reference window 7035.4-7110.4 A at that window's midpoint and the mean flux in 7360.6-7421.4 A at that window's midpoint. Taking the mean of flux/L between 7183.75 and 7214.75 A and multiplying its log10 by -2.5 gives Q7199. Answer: 0.370 mag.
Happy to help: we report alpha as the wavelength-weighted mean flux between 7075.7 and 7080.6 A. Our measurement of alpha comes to 18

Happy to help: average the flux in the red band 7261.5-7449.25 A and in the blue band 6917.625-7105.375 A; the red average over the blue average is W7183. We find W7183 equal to 1.35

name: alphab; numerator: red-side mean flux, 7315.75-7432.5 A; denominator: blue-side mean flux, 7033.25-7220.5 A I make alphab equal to 1.62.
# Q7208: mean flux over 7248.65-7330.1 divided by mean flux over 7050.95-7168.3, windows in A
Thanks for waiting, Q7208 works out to 1.4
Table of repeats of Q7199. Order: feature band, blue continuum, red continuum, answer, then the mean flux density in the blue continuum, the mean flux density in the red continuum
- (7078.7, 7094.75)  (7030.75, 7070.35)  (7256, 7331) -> 0.27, 19.9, 21.3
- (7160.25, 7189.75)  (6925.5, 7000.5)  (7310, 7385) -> 0.42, 17.3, 24.2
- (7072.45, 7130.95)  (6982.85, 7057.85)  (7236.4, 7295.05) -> 0.29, 20.2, 19.6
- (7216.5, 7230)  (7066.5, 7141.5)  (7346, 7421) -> 0.17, 14.8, 25.6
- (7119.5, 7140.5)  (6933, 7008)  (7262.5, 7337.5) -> 0.47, 17.7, 21.7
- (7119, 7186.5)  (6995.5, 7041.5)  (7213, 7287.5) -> 0.39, 20.1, 18.4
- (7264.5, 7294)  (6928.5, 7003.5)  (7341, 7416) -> 0.15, 17.5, 25.5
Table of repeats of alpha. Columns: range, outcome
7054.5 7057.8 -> 14.9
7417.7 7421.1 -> 26.2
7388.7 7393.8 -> 26.1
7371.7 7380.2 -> 26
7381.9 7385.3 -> 26.4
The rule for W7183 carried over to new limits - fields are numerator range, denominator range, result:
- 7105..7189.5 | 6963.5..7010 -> 0.75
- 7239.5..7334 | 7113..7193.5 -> 1.52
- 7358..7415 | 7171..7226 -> 1.72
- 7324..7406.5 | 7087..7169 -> 1.84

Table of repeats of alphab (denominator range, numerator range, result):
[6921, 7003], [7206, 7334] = 1.14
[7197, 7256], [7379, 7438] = 1.62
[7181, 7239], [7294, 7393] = 1.54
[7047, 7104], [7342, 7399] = 1.50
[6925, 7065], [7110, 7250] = 0.79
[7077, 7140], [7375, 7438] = 1.82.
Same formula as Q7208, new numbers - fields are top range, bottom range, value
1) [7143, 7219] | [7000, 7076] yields 0.72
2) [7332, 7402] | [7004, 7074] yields 1.27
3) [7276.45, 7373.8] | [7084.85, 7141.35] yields 1.65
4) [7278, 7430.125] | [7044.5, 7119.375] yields 1.45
